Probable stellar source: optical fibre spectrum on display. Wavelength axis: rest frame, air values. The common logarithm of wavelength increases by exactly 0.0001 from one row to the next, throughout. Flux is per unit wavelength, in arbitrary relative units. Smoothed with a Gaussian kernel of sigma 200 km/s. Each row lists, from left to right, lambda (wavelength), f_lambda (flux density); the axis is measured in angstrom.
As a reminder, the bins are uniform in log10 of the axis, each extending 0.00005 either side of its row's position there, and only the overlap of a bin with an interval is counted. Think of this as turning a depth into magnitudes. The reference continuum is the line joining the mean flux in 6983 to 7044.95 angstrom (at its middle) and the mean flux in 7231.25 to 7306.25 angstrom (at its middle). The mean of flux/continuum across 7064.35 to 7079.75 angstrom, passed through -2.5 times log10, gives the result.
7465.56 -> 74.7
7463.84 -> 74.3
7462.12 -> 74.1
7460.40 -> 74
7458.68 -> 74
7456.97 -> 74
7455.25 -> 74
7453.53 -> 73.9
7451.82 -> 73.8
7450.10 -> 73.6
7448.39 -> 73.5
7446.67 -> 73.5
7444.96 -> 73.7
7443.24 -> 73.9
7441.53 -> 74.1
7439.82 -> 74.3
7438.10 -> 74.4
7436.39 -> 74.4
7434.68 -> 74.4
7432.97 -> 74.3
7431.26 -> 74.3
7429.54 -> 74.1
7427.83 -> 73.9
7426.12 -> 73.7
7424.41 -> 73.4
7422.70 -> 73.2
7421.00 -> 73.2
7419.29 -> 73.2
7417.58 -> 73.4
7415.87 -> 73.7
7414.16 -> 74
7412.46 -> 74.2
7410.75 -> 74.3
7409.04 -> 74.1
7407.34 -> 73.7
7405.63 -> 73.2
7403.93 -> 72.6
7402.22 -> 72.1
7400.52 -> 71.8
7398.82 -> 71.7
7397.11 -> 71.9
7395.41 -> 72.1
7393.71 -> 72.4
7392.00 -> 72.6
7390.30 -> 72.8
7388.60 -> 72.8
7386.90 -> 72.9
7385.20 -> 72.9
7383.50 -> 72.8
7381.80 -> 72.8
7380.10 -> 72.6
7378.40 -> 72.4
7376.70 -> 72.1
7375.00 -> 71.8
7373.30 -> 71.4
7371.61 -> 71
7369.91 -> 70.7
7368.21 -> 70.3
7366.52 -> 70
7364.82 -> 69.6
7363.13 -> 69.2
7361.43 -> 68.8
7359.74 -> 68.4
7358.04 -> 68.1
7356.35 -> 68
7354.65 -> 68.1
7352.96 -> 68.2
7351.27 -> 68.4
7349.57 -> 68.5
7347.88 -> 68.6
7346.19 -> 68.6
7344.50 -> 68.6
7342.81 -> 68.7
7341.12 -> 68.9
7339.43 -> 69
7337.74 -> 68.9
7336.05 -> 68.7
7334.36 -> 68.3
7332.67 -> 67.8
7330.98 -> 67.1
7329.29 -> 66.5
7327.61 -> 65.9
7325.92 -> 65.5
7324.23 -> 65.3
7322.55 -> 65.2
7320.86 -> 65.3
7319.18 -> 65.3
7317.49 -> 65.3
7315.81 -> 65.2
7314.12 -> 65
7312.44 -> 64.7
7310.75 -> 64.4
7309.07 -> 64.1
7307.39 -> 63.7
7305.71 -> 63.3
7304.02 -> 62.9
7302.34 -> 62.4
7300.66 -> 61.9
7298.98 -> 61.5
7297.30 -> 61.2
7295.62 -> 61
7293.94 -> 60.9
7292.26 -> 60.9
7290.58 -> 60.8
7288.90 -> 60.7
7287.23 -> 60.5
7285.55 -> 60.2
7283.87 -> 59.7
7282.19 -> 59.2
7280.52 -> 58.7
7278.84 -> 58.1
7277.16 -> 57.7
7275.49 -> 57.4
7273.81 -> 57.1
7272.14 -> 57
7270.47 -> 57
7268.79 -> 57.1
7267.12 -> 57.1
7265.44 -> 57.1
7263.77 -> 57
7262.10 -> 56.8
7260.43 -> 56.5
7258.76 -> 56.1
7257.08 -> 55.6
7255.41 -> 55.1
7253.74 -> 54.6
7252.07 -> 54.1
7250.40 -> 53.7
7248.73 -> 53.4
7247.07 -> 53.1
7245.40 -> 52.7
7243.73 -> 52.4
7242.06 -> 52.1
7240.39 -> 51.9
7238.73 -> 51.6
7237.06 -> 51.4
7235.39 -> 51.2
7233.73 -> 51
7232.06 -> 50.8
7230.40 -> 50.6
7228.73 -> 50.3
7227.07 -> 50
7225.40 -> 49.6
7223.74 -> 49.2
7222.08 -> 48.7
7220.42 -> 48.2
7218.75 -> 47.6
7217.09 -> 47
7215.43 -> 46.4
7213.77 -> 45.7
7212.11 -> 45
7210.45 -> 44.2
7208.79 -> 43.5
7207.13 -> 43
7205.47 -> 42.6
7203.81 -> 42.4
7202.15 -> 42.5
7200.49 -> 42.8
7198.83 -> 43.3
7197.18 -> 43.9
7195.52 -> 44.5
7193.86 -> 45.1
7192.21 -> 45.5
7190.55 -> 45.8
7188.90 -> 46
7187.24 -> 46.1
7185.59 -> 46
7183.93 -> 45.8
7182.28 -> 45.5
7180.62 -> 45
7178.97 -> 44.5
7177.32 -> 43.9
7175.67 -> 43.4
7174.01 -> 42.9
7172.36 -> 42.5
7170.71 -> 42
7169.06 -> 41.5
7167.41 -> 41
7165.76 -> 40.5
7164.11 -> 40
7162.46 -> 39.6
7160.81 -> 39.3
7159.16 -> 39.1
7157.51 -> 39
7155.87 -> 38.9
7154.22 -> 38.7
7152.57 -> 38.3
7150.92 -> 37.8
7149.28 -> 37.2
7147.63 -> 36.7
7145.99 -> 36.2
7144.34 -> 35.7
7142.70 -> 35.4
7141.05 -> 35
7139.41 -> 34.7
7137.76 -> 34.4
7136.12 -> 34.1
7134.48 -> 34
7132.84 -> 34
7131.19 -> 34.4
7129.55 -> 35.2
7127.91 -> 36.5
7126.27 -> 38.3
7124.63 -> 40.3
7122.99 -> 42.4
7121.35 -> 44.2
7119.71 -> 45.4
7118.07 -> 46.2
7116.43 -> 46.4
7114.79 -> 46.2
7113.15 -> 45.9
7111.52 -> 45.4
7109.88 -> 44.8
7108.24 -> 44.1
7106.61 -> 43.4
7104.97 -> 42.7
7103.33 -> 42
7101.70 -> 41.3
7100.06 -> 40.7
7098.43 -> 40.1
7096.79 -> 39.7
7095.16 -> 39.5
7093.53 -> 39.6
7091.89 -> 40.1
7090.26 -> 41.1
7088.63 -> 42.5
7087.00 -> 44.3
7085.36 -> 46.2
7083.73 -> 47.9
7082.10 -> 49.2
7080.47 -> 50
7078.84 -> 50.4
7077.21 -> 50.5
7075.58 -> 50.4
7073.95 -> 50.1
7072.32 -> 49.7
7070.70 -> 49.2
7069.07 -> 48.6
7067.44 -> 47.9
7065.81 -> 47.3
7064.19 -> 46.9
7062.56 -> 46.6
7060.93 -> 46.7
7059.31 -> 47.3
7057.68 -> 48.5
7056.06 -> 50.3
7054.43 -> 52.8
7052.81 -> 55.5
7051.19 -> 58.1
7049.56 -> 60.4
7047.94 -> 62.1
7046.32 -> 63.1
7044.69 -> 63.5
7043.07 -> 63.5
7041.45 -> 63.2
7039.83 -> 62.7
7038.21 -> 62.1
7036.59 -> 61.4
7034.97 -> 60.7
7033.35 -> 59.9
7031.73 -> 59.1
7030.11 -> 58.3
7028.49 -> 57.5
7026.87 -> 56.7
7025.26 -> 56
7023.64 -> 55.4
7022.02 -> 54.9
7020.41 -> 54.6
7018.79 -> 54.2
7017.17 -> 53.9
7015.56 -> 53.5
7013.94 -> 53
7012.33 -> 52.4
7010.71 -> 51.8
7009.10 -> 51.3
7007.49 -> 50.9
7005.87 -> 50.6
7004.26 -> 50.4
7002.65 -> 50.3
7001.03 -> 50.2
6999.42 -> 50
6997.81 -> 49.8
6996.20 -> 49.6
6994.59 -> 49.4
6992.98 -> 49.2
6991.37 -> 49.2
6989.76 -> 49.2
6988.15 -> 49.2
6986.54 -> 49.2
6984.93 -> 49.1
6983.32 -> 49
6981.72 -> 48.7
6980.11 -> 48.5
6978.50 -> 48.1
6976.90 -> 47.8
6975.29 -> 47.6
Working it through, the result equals 0.116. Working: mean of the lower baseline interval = 54.2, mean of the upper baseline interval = 56.9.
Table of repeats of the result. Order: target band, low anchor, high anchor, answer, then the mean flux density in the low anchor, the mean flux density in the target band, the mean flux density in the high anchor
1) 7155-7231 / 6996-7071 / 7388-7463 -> 0.37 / 54.4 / 44.3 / 73.5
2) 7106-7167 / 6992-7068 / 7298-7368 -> 0.43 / 54.3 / 39.4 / 66.7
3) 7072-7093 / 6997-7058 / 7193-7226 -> 0.13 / 55.9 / 46.9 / 45.2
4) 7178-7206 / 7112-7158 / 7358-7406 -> 0.04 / 38.7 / 44.6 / 71.6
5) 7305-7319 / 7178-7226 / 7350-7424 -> -0.06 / 45.3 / 64.5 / 71.7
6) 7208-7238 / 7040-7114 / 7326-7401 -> 0.23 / 48.6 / 48.4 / 70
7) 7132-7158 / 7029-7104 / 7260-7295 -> 0.43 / 50.9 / 36.2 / 58.5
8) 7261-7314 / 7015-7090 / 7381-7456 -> 0.11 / 53.7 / 60.1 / 73.4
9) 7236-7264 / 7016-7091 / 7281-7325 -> 0.13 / 53.5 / 53.9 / 62.7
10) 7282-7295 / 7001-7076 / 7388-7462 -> 0.11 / 54.4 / 60.4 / 73.5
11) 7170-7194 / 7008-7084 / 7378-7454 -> 0.34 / 54.3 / 44.7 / 73.4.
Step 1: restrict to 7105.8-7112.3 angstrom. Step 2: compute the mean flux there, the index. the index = 44.4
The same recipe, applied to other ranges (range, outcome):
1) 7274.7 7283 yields 58.3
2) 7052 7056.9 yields 52.9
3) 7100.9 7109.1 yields 42.7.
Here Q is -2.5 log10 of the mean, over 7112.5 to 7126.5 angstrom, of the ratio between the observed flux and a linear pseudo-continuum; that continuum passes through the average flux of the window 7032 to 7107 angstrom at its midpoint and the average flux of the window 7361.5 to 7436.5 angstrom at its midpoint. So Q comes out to 0.21 mag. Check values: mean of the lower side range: 50.3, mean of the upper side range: 72.6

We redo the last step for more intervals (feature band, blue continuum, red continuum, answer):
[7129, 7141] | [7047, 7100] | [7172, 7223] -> 0.33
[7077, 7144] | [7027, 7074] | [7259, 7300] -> 0.33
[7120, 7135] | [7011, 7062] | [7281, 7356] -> 0.48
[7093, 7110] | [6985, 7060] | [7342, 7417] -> 0.37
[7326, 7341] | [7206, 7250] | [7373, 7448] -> -0.08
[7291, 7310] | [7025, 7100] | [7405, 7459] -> 0.07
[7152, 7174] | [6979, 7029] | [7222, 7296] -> 0.32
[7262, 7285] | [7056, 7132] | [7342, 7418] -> 0.07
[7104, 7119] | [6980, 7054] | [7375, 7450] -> 0.30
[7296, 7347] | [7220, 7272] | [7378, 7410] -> -0.04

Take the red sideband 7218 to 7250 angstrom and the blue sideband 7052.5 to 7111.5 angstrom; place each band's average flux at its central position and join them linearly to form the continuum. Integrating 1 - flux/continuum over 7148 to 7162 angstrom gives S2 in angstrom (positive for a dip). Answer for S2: 2.8 angstrom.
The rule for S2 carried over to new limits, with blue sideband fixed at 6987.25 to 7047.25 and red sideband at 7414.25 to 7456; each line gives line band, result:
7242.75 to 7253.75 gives 2.0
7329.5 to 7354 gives 0.4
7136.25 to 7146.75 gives 4.4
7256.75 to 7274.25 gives 2.5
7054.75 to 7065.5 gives 1.7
